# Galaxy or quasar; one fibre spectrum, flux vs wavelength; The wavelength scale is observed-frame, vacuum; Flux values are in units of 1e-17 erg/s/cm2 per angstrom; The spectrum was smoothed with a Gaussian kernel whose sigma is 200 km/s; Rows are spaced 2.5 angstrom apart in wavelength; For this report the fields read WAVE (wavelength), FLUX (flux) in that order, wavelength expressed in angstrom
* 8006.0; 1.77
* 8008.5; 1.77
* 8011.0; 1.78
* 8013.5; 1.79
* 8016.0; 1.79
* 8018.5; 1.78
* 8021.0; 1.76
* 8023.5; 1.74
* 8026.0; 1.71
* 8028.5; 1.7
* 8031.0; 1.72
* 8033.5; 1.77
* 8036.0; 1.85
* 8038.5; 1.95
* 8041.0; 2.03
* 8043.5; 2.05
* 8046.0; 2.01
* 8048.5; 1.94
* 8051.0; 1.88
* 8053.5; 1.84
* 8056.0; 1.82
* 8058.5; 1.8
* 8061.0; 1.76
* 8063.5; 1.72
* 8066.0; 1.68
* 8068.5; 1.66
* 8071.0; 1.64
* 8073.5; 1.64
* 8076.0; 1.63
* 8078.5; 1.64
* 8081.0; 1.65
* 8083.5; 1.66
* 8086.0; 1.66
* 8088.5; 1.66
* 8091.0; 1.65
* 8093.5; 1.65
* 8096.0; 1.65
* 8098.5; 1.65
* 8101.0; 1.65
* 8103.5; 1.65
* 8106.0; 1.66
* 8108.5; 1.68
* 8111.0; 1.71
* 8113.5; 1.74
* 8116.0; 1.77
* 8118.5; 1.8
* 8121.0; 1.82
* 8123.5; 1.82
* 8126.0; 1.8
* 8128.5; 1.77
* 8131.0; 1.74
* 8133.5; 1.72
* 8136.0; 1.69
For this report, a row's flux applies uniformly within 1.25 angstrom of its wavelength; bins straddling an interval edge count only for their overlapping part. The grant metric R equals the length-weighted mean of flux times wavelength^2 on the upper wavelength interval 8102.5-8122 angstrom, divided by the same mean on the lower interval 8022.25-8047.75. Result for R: 0.95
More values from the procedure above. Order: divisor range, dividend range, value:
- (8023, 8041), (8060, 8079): 0.94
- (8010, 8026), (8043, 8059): 1.09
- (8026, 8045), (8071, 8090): 0.90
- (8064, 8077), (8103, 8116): 1.04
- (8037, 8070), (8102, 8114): 0.92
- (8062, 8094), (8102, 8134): 1.06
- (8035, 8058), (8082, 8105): 0.87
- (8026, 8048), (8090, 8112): 0.90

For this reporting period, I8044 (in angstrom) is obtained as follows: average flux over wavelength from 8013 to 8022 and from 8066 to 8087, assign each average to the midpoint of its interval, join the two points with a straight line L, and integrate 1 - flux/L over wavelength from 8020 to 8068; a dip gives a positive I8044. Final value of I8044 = -2.9 angstrom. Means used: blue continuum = 1.78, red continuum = 1.65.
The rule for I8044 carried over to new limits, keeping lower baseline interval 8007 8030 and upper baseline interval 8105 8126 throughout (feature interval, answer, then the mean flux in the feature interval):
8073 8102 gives 1.7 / 1.65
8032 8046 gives -1.4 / 1.93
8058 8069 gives 0.2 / 1.72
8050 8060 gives -0.4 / 1.83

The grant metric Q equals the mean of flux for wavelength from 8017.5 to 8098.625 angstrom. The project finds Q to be 1.76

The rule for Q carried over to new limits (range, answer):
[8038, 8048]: 2.01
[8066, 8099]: 1.65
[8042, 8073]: 1.81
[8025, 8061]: 1.86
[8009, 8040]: 1.78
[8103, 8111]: 1.67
